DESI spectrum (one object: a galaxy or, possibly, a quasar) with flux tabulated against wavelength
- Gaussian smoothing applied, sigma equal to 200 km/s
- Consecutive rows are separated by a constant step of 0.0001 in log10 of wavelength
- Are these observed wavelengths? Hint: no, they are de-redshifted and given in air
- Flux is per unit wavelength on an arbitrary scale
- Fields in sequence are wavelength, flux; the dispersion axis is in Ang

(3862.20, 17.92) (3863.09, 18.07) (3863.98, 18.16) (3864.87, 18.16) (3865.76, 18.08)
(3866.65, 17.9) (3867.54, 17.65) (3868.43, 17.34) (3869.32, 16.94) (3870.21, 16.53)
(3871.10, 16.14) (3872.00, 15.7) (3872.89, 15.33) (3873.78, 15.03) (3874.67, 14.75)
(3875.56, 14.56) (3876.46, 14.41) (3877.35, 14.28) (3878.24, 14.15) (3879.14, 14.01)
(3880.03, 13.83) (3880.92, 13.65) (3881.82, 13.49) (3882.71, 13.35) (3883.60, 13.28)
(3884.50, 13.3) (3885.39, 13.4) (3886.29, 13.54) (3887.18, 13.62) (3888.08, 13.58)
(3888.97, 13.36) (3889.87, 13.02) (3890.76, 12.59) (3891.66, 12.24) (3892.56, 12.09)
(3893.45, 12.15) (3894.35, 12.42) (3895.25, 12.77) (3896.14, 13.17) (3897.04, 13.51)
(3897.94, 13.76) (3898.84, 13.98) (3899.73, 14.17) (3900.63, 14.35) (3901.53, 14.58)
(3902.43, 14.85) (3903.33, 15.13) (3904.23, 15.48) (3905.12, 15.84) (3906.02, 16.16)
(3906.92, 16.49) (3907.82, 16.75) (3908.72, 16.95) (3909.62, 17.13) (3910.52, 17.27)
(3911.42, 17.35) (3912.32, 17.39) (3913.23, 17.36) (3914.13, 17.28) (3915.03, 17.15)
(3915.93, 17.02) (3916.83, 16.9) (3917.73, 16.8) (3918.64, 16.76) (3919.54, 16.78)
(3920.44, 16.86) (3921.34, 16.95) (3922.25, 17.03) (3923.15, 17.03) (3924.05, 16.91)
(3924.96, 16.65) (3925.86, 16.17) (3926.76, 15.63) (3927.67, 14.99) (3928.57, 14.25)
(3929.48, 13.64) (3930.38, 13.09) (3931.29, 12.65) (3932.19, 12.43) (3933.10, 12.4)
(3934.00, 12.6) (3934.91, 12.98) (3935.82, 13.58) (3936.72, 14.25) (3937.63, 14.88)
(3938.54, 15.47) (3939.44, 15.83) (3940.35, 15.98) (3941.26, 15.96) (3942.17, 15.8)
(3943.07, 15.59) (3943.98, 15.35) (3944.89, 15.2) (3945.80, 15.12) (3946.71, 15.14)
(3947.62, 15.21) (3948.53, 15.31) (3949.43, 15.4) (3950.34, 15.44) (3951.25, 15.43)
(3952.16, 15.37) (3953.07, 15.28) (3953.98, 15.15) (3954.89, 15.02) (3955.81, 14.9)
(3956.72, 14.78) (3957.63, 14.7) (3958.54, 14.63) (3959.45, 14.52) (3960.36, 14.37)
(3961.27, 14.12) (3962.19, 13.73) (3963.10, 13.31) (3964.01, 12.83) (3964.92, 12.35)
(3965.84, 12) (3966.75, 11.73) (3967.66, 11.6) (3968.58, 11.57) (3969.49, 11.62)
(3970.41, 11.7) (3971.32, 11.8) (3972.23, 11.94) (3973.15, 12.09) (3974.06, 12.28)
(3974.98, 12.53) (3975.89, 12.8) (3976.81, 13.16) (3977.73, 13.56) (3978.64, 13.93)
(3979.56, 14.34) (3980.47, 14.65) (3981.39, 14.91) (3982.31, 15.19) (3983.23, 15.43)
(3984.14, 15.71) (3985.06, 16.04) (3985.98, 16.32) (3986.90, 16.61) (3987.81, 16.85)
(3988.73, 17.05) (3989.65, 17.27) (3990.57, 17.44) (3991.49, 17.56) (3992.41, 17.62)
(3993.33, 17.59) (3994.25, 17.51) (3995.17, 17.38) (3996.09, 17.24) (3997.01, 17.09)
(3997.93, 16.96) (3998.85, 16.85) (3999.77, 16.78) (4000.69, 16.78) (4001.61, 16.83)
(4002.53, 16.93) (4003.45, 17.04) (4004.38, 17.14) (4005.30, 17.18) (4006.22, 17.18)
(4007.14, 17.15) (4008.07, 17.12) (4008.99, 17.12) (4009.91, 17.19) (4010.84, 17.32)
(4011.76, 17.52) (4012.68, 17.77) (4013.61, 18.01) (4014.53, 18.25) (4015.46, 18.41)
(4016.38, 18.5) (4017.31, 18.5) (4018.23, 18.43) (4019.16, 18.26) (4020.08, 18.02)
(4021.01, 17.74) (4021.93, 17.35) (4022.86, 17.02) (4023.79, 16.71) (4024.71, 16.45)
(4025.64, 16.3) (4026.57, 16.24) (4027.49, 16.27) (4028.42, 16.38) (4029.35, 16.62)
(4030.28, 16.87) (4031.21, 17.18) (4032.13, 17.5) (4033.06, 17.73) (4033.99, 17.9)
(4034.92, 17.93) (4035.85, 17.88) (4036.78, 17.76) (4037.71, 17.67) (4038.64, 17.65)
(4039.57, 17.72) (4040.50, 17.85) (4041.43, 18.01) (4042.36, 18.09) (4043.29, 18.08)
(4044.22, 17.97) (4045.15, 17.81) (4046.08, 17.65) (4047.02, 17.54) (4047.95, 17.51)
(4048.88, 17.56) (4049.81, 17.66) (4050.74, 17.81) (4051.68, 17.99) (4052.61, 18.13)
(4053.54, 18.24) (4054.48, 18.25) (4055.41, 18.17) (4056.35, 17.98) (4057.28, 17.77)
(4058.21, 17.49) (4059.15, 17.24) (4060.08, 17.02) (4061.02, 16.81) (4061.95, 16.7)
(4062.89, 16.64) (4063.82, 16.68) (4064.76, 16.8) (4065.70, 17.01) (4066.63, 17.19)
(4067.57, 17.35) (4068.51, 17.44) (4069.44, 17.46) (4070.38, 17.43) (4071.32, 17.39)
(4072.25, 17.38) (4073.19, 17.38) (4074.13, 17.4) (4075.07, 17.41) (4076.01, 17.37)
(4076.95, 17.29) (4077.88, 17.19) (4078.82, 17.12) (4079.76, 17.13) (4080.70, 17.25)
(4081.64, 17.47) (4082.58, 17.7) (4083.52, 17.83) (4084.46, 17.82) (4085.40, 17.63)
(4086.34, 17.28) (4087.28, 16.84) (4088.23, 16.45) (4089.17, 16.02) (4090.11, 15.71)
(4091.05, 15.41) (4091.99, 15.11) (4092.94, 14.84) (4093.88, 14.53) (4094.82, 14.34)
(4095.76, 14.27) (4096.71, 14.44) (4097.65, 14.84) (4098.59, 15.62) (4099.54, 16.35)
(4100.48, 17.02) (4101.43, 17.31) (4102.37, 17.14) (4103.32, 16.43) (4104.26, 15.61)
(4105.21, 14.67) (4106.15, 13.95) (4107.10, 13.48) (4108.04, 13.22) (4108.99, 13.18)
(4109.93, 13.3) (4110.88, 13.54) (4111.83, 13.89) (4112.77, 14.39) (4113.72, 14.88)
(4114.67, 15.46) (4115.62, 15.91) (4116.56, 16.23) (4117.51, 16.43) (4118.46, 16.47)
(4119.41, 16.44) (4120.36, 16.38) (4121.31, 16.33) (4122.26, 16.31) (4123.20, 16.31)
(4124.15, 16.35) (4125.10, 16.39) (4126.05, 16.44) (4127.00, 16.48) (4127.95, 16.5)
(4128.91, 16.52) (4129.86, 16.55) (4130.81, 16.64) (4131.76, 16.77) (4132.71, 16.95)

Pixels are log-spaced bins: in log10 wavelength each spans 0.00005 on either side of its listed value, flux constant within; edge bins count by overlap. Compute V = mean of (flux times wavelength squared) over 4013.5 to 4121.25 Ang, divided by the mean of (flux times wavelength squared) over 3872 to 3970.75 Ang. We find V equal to 1.2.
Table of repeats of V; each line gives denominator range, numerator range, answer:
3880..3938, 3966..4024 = 1.13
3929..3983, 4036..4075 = 1.32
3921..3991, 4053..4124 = 1.20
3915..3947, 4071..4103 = 1.17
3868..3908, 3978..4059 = 1.29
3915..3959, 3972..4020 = 1.11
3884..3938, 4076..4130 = 1.17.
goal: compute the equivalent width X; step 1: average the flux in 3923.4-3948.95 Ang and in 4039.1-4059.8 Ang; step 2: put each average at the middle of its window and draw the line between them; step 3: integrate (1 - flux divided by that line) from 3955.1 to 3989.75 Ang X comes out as 4.1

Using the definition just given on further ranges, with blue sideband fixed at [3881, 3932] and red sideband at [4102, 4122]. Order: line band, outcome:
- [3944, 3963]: 0.1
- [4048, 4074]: -4.1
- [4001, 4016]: -2.3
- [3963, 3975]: 2.4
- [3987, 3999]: -1.8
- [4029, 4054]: -4.4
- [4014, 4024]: -1.9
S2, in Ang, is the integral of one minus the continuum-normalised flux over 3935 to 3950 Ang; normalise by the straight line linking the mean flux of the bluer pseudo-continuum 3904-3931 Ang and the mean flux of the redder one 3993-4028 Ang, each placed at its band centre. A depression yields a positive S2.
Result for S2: 1.3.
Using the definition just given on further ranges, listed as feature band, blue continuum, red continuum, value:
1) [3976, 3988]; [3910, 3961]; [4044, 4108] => 0.64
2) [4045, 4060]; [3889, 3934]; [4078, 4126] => -2.07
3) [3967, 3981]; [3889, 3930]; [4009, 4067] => 3.26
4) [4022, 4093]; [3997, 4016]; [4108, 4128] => -3.43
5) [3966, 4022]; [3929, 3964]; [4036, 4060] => 0.65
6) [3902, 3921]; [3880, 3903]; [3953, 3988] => -4.45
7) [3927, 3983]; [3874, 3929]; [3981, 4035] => 7.20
